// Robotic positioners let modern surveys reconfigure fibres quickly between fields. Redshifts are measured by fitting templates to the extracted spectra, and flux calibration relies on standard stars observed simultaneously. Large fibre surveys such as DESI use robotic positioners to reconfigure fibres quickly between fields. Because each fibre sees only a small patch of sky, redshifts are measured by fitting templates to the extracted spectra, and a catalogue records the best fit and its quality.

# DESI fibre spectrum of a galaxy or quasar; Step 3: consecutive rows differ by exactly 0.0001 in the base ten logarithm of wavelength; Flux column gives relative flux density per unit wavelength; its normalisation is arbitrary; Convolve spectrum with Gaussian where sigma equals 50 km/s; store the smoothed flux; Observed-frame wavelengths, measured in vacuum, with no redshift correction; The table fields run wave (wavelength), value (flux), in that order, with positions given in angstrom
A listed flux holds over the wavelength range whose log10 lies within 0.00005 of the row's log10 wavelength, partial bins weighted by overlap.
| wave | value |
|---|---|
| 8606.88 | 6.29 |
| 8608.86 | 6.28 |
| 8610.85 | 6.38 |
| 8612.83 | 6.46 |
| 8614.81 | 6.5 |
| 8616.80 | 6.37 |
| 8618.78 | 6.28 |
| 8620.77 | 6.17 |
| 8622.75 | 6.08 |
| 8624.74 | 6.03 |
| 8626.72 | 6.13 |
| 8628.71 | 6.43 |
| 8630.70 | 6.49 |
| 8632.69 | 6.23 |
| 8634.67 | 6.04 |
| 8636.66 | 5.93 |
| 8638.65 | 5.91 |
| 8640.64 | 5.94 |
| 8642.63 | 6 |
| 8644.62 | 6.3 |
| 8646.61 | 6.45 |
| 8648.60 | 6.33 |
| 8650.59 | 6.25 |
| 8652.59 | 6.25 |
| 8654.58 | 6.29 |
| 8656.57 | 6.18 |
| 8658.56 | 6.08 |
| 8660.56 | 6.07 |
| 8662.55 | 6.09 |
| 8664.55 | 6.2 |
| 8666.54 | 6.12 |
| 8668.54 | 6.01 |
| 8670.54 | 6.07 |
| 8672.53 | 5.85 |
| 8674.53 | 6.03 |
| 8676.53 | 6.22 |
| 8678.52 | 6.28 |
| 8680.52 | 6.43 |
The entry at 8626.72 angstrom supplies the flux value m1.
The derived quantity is 6.13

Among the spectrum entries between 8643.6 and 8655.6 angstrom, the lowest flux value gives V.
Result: 6.25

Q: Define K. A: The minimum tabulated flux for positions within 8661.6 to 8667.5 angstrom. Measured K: 6.09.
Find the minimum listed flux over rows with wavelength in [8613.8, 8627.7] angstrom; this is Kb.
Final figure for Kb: 6.03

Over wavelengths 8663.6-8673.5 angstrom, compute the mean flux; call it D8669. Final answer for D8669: 6.05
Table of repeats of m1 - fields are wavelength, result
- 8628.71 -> 6.43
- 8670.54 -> 6.07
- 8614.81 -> 6.5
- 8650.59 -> 6.25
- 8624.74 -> 6.03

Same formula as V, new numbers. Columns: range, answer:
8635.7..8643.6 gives 5.91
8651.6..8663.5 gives 6.07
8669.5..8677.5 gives 5.85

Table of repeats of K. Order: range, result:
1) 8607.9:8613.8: 6.28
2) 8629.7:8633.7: 6.23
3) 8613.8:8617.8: 6.37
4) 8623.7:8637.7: 5.93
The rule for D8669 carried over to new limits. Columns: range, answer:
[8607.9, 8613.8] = 6.37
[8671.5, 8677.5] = 6.03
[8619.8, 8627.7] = 6.11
